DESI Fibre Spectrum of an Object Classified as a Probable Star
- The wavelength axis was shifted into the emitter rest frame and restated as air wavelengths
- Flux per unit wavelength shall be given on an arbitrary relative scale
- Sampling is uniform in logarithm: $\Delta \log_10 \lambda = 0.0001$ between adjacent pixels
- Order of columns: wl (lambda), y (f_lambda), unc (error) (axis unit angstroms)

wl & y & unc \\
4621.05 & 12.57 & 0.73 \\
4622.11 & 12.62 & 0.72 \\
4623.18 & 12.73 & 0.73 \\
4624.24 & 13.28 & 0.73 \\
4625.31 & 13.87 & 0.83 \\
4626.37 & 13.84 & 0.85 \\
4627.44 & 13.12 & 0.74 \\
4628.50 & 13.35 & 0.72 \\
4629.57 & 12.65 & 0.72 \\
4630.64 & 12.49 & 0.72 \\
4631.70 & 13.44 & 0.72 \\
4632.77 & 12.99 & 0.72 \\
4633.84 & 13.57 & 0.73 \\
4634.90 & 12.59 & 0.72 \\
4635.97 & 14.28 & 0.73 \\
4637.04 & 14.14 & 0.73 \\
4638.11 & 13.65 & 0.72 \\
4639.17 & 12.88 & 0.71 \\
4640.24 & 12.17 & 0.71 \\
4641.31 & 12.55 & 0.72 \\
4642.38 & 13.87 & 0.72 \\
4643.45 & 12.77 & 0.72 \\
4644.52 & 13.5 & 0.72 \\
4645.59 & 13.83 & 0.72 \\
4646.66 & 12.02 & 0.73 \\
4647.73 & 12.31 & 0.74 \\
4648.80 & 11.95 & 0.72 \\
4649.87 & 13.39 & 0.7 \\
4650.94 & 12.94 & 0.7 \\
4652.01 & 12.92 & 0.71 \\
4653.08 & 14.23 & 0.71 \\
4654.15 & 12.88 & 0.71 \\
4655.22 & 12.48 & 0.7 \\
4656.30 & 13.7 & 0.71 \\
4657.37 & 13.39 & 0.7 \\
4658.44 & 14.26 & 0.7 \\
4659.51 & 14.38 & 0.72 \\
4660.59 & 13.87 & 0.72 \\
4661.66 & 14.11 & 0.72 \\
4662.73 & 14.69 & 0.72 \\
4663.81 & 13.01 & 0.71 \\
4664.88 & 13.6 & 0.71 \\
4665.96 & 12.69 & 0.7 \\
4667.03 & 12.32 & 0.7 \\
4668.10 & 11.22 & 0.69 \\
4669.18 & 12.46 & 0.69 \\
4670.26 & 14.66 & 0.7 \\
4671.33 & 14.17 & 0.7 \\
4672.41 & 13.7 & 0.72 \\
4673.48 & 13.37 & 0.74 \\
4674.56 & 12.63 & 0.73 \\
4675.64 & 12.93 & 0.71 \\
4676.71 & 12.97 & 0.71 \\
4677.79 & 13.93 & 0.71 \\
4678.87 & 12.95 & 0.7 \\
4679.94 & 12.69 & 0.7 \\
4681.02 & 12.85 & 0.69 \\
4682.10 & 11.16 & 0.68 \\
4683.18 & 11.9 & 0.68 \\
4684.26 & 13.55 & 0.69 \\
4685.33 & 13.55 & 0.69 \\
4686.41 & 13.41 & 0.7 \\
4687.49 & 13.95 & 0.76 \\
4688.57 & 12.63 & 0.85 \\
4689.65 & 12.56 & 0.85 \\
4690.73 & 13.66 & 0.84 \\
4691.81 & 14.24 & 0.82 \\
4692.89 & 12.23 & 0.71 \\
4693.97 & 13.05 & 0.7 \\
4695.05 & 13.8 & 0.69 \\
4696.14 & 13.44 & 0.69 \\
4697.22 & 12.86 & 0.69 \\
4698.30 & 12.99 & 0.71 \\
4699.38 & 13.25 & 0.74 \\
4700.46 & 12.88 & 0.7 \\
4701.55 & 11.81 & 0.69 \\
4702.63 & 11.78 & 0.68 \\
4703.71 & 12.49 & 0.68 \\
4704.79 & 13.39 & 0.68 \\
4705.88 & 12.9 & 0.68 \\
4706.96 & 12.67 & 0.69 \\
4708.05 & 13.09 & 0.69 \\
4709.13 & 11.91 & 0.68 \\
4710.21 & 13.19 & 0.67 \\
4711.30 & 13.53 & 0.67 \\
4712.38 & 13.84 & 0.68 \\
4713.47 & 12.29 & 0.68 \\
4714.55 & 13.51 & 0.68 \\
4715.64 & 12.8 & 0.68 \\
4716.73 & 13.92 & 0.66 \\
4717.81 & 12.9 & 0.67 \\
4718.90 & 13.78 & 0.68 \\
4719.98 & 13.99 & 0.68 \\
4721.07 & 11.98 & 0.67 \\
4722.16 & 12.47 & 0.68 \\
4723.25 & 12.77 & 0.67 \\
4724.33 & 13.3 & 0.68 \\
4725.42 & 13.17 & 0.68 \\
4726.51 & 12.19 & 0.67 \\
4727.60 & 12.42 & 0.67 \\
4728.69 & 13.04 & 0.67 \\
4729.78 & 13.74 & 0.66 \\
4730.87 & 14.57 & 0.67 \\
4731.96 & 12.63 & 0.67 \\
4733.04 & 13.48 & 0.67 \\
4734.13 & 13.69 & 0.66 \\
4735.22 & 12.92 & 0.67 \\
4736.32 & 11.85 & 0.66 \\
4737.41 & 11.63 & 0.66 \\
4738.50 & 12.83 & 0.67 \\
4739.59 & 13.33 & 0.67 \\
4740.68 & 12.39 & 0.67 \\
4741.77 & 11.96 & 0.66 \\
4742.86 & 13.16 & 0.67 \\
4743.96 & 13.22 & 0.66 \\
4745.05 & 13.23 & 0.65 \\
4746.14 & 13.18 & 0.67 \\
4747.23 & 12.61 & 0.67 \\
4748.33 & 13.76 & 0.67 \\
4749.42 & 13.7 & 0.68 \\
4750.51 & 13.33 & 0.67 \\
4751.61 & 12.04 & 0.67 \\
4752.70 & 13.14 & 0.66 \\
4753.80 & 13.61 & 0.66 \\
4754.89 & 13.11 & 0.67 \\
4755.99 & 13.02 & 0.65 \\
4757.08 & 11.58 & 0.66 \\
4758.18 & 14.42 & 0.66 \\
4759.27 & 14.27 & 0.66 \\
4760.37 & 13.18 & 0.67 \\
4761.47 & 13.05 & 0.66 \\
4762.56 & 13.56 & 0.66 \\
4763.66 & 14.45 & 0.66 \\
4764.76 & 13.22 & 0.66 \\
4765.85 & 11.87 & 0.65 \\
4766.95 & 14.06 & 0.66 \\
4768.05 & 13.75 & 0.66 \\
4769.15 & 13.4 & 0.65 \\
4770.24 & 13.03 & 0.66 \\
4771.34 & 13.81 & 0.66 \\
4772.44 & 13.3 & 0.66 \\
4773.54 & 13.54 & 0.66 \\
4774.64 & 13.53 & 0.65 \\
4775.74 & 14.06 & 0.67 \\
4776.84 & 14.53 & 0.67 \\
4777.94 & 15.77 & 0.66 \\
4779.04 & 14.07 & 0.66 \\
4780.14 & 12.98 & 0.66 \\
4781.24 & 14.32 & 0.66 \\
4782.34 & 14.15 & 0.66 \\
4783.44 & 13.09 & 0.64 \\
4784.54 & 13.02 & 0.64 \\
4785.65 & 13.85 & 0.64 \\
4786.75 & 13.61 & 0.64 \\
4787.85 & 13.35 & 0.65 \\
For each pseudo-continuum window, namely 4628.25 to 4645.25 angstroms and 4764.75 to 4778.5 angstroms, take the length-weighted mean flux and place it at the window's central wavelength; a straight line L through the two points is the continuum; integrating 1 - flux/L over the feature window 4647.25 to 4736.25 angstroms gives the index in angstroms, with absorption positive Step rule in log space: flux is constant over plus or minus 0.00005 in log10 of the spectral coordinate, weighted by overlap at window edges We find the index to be 1.9 angstroms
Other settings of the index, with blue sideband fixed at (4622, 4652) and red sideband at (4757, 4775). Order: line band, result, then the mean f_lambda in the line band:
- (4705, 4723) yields 0.36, 13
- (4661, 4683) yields 0.18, 13.1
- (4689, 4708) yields 0.47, 12.9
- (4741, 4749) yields 0.23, 13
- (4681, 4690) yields 0.27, 12.8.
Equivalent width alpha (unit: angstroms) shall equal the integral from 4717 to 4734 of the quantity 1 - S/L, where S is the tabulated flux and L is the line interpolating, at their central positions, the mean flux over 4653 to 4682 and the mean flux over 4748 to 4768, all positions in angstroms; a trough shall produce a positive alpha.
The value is 0.2 angstroms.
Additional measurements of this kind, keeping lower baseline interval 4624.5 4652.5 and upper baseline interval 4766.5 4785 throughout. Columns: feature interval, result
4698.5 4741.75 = 1.9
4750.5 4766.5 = 0.6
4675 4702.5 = 0.8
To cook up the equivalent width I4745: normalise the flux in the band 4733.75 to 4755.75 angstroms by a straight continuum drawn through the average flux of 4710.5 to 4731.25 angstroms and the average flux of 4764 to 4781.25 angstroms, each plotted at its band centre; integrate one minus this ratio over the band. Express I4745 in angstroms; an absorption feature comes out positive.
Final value 0.8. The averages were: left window 13.2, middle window 12.9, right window 13.7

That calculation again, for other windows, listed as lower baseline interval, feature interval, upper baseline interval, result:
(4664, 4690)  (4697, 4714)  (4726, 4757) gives 0.2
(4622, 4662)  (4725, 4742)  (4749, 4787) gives 0.7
